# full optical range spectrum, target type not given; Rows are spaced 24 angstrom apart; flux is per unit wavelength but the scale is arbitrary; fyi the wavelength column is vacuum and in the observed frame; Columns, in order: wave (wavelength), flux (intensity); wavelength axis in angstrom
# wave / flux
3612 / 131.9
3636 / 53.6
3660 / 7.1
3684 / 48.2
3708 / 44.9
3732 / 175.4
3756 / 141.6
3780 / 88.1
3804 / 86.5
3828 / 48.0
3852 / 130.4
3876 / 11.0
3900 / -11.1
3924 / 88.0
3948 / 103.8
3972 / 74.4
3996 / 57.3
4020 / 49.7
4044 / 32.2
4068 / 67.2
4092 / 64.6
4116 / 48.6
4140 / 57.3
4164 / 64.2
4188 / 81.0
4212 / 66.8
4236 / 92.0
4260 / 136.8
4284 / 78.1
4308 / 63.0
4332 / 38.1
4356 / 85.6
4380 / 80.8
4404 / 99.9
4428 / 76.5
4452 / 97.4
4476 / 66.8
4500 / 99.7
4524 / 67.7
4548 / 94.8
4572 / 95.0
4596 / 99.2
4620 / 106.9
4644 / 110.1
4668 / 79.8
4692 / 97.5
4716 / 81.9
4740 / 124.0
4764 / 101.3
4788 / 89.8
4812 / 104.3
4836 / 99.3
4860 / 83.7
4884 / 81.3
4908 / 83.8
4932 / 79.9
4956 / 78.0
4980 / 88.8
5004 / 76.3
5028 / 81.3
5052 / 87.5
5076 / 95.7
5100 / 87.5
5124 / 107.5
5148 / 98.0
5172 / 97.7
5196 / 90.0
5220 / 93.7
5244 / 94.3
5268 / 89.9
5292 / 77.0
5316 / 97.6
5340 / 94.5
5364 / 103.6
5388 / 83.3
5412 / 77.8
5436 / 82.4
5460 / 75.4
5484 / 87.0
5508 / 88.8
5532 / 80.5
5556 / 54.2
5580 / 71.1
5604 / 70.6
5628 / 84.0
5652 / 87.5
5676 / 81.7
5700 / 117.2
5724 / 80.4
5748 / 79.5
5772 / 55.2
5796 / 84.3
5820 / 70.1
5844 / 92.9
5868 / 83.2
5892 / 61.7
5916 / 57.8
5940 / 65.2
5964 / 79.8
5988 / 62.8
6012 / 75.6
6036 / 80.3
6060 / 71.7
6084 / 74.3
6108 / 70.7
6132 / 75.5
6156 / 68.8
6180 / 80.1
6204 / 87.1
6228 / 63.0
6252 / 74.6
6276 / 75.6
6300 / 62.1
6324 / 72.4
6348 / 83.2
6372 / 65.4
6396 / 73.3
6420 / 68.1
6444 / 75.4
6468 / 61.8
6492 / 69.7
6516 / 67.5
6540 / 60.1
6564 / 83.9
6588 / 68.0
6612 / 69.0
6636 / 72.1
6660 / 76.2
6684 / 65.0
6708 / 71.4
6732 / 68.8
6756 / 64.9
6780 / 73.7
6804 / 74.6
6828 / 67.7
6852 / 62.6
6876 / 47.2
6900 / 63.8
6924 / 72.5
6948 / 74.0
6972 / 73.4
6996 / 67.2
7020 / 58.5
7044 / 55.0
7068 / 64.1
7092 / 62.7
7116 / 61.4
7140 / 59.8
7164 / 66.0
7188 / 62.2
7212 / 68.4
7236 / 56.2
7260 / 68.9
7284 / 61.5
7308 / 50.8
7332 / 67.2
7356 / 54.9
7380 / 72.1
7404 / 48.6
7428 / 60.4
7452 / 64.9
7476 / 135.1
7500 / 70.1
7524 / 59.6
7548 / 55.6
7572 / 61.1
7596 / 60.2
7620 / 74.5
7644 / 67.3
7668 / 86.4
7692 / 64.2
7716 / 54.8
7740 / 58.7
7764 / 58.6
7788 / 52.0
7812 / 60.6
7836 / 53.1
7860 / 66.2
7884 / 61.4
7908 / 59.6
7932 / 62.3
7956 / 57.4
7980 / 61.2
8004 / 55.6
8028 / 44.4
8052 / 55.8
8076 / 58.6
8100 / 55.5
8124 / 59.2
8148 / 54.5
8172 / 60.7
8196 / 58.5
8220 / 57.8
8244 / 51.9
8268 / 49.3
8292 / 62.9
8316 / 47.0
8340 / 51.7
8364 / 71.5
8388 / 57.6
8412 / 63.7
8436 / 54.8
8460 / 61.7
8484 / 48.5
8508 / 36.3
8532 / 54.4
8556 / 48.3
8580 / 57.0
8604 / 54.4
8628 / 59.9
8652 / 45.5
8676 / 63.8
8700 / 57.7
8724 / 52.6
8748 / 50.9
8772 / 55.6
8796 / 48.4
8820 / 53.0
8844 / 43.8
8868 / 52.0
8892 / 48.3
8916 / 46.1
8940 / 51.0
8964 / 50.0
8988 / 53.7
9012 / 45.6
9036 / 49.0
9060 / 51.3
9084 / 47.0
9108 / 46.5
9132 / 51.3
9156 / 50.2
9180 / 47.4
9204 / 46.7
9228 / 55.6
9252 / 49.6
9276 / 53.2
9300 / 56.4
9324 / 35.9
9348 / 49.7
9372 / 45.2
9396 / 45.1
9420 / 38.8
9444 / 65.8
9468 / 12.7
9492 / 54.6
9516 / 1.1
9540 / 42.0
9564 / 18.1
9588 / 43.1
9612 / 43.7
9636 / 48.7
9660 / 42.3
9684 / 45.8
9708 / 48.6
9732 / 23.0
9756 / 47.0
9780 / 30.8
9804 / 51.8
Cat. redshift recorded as 0.14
